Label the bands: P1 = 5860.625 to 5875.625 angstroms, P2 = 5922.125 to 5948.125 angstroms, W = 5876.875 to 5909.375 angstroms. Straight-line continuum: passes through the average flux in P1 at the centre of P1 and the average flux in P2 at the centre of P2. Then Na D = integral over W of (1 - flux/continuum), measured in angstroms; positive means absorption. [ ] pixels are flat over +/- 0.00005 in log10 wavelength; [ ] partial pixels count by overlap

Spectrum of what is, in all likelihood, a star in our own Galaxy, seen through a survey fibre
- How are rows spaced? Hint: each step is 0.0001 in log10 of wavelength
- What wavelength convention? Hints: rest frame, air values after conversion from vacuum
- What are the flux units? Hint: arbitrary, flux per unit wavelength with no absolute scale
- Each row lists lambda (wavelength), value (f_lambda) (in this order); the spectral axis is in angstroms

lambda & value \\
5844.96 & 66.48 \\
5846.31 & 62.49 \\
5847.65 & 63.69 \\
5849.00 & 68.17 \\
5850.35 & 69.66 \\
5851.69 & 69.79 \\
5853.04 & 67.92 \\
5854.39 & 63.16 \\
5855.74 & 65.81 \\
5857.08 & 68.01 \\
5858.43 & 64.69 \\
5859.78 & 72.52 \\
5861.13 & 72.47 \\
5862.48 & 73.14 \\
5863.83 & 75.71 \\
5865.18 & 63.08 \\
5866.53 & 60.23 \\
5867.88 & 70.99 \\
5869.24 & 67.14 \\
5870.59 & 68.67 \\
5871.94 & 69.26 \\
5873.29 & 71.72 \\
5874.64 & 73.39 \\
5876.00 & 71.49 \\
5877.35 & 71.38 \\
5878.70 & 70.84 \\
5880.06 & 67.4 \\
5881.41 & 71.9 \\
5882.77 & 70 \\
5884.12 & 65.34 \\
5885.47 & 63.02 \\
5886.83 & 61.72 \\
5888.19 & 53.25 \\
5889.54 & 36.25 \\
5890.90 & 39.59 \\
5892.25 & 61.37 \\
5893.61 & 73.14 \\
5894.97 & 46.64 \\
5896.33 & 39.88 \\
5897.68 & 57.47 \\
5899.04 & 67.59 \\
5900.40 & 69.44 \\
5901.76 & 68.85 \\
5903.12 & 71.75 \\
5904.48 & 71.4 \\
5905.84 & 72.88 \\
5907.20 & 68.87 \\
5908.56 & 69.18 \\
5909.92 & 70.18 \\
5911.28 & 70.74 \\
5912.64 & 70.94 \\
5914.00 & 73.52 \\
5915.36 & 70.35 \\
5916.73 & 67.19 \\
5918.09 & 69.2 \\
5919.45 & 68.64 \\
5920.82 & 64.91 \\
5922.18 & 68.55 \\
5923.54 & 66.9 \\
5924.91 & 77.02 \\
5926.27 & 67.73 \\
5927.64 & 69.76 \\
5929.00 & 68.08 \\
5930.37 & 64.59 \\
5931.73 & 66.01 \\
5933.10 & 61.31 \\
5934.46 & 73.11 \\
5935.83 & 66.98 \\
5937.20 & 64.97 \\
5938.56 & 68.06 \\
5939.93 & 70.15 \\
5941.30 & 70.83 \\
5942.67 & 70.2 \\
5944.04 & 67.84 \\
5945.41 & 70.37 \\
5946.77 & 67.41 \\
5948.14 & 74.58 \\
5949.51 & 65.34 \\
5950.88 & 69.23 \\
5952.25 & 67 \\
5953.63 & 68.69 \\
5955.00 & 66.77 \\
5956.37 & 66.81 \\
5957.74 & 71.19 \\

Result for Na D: 2.98 angstroms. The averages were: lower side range 69.6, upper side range 68.6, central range 62.9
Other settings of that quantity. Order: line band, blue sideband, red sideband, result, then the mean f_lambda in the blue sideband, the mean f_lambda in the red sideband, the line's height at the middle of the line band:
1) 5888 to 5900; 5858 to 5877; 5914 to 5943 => 2.8 angstroms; 69.7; 68.4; 69.1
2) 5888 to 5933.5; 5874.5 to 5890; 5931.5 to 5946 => 1.1 angstroms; 64.7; 68.2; 66.5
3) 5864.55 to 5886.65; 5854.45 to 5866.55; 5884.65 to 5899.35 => -2.4 angstroms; 68.6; 54.3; 61.8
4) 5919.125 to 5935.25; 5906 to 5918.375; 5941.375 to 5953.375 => 0.4 angstroms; 70.2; 69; 69.7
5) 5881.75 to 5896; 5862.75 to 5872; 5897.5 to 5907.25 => 2.4 angstroms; 68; 69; 68.6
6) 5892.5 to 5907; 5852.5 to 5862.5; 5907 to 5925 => 1.1 angstroms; 68.2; 69.5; 69.1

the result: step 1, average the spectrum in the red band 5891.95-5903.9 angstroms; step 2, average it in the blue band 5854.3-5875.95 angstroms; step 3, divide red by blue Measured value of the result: 0.90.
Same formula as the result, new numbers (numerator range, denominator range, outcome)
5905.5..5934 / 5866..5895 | 1.07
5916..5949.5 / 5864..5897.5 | 1.09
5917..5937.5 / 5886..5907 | 1.14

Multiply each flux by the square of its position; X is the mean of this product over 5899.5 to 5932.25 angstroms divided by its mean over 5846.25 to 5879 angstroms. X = 1.03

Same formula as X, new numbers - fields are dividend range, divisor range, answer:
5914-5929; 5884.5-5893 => 1.32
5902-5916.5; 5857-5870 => 1.05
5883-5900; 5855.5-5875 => 0.82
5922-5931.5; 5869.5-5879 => 0.99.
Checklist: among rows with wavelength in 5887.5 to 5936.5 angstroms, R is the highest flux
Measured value 77.02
